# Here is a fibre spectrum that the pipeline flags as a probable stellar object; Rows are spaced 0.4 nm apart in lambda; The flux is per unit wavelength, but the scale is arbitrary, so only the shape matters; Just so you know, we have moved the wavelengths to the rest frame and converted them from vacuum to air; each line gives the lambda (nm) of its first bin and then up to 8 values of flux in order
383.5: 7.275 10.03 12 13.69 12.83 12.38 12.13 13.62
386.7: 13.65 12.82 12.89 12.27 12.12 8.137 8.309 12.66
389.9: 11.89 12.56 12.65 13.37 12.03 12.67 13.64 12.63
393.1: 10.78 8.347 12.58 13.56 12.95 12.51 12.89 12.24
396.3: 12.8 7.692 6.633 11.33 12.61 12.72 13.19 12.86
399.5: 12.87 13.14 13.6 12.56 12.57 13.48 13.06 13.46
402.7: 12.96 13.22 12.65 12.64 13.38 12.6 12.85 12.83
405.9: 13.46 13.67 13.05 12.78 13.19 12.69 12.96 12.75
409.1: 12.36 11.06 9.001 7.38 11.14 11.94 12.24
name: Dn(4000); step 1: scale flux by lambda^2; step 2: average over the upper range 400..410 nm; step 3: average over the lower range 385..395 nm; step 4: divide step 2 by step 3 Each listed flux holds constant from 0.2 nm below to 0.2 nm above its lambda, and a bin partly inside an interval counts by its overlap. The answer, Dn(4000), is 1.1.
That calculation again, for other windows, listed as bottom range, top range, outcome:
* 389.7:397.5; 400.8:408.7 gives 1.17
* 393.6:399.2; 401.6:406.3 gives 1.15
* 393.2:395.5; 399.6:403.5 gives 1.13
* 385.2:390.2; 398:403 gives 1.17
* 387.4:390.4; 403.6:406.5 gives 1.26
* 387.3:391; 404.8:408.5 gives 1.23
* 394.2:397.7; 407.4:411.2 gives 1.07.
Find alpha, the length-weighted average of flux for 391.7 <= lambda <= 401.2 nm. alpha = 12.1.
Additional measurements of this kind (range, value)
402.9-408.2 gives 13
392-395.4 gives 12.2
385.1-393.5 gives 12.1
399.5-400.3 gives 13.2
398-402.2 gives 13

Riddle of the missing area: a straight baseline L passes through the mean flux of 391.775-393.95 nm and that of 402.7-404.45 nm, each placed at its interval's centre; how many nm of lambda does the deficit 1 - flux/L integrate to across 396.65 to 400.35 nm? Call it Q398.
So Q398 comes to 0.19 nm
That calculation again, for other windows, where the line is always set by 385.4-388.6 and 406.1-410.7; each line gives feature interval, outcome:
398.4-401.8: -0.24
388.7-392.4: 0.16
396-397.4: 0.32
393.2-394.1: 0.14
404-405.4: -0.11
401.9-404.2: -0.18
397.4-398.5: -0.01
